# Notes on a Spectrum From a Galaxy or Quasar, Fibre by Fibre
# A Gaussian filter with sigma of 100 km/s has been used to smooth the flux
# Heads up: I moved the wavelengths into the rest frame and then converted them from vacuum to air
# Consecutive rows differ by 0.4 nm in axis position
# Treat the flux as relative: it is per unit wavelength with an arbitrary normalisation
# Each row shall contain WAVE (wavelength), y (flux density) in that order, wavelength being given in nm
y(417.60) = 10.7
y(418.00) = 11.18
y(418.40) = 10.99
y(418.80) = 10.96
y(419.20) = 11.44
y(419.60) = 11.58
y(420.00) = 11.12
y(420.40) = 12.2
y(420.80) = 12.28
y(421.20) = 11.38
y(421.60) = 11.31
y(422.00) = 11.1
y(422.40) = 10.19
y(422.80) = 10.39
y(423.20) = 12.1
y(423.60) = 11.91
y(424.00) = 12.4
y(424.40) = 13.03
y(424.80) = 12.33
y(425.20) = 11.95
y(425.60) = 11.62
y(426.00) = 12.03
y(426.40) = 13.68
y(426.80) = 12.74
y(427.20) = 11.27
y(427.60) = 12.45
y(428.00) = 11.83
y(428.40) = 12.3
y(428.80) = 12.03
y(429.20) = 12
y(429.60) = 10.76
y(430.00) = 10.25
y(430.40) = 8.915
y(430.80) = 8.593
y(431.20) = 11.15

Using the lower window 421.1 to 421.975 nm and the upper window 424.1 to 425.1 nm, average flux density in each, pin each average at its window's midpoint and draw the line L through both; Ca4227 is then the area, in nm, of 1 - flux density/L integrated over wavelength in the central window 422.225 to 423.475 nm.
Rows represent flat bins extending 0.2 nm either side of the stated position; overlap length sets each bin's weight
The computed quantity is 0.093 nm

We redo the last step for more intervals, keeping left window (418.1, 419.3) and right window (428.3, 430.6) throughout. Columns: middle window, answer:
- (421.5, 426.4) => -0.33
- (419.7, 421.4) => -0.10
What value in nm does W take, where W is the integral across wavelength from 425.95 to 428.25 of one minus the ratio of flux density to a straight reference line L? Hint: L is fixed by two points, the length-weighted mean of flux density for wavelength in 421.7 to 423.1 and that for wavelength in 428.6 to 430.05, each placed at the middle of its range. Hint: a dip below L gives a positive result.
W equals -0.247 nm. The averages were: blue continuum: 10.7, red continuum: 11.4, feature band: 12.4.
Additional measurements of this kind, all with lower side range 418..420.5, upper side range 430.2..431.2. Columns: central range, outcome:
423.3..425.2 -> -0.354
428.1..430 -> -0.413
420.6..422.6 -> -0.063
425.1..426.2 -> -0.184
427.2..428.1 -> -0.201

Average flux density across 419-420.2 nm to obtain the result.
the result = 11.4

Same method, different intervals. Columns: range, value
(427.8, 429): 12.1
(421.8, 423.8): 11.1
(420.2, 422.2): 11.7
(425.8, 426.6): 12.9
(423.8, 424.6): 12.7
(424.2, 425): 12.7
